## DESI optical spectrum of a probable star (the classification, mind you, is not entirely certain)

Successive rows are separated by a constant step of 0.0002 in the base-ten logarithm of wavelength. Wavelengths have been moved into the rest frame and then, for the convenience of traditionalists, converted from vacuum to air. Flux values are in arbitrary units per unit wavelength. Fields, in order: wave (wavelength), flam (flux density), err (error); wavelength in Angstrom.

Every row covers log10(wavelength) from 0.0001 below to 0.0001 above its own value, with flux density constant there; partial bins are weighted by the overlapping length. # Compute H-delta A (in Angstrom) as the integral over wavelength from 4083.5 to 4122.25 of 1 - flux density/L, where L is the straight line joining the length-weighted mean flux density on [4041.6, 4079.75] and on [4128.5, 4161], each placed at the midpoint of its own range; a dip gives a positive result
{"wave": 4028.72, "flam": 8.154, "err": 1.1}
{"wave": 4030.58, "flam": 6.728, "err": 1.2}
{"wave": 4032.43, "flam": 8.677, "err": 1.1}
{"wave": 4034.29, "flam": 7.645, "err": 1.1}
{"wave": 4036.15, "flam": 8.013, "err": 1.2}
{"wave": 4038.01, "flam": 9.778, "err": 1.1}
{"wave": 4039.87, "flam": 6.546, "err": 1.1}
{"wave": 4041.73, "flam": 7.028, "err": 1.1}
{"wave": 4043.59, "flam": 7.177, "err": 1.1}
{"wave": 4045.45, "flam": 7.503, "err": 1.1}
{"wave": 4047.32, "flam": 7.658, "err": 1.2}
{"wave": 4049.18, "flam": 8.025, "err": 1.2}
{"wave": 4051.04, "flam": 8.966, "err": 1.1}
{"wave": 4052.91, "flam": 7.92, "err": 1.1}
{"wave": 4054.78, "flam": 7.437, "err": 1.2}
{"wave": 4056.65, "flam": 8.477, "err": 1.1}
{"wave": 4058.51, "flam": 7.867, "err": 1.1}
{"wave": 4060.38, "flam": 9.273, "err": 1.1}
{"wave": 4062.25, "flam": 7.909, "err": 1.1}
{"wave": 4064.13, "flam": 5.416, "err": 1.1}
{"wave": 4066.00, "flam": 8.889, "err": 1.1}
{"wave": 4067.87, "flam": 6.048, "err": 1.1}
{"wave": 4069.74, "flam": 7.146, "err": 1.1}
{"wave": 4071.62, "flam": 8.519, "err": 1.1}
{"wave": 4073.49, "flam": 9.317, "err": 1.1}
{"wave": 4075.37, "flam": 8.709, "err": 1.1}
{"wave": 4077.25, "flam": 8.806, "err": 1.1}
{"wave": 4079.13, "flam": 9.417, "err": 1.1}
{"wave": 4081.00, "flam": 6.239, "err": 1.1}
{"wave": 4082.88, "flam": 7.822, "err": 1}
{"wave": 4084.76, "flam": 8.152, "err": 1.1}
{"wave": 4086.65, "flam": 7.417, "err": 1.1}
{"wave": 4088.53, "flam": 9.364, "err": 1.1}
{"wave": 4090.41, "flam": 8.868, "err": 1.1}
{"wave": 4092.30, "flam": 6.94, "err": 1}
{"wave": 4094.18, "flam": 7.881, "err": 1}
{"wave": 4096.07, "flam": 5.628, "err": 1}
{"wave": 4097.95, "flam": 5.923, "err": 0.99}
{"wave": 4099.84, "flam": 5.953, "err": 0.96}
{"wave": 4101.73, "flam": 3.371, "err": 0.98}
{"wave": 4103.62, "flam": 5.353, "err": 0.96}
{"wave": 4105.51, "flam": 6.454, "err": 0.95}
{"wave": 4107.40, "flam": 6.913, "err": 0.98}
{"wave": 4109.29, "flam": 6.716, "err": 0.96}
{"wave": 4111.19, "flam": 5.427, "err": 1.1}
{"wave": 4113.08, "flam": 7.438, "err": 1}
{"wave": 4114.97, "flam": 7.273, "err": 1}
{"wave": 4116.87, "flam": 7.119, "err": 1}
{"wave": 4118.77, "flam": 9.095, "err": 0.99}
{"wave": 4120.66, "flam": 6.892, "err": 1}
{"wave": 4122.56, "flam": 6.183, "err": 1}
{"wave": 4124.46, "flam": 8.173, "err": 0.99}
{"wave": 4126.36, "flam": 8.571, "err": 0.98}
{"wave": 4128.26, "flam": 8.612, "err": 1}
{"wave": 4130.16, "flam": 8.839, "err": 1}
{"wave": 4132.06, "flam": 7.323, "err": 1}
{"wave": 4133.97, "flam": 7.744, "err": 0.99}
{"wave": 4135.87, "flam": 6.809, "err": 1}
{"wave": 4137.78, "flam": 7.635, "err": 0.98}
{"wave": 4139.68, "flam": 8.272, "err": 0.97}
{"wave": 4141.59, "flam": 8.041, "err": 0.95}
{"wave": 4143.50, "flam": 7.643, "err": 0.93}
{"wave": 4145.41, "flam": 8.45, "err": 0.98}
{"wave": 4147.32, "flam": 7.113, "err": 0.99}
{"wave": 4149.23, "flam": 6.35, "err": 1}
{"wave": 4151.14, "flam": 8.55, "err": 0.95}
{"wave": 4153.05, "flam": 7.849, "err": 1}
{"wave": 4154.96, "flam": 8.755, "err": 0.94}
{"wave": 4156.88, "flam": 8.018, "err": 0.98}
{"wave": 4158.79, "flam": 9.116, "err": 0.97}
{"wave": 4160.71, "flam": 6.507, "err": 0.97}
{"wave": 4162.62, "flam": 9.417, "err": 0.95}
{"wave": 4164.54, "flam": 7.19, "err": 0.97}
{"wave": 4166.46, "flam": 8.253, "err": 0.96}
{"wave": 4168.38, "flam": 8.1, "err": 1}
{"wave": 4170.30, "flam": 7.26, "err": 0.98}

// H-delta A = 5.0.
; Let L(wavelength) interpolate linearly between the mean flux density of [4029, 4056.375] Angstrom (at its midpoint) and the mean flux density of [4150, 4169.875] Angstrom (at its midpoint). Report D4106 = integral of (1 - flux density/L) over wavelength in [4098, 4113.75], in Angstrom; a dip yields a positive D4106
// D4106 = 4.1 Angstrom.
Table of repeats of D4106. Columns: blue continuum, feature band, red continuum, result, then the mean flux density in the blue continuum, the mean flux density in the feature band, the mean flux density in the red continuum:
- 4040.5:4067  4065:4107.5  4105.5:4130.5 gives 1.44 Angstrom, 7.81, 7.36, 7.41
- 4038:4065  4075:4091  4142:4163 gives -0.99 Angstrom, 7.74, 8.29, 7.94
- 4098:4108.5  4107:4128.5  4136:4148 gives -2.91 Angstrom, 5.65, 7.34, 7.8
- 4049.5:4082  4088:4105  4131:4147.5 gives 2.97 Angstrom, 8.02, 6.51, 7.7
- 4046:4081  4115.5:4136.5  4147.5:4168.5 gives 0.61 Angstrom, 8.04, 7.76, 7.97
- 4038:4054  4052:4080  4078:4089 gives -0.65 Angstrom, 7.73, 8.07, 8.03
